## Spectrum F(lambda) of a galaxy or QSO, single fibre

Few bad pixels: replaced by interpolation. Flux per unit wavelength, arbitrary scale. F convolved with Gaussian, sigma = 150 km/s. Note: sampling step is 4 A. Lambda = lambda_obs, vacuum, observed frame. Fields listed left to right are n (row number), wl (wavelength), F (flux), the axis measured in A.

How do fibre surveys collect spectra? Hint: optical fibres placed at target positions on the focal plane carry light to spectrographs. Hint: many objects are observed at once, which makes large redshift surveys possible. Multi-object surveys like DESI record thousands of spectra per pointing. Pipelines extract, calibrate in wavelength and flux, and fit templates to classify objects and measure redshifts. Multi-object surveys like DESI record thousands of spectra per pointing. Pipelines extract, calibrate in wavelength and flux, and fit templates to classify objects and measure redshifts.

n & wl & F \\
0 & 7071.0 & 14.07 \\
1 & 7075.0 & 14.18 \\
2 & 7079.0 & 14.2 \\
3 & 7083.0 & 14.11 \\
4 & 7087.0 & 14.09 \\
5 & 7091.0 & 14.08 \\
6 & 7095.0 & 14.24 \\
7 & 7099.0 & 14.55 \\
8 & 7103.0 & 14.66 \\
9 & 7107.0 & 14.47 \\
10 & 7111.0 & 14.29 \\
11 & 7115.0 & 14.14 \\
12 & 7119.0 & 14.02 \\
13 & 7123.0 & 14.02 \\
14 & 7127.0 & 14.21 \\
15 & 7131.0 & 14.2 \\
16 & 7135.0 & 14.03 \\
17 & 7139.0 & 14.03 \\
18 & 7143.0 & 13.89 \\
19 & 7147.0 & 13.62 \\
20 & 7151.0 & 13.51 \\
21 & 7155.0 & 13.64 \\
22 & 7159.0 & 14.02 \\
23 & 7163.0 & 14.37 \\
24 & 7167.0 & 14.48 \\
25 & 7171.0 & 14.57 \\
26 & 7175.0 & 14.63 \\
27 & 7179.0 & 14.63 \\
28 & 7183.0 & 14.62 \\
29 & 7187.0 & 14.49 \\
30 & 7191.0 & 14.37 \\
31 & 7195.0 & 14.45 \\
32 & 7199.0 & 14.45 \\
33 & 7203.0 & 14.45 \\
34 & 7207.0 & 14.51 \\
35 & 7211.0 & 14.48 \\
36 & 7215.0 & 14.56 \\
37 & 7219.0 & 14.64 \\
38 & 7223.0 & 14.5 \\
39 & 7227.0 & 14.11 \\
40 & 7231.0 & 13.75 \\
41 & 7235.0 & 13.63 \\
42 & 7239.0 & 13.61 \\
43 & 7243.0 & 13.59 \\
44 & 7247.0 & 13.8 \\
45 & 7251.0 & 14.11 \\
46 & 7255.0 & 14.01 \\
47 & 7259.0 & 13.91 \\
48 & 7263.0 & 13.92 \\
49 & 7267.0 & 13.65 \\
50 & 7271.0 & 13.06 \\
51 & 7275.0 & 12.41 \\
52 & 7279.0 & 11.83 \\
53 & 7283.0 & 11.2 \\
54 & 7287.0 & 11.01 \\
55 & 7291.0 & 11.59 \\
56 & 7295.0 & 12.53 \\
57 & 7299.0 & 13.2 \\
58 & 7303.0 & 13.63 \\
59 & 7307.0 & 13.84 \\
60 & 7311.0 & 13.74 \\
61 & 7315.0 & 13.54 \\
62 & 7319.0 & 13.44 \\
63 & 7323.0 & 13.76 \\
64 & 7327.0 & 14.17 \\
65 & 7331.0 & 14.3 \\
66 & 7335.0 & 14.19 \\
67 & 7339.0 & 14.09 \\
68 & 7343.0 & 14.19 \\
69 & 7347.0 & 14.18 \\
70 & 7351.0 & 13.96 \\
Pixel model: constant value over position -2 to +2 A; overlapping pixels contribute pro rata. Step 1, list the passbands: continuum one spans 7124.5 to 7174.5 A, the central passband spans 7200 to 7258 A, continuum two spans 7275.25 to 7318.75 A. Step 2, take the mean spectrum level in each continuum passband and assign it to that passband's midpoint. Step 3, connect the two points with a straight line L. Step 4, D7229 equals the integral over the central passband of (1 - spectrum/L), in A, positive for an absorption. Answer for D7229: -3.6 A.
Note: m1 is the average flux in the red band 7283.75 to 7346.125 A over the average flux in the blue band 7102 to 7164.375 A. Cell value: 0.95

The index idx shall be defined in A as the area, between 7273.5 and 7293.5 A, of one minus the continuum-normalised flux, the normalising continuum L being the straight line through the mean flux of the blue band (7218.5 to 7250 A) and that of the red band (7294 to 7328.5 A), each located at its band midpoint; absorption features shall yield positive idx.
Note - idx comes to 3.0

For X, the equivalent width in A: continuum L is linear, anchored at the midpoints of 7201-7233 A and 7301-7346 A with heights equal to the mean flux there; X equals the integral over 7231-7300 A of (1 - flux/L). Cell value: 5.57 A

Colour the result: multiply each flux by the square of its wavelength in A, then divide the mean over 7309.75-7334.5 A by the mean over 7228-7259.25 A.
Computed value 1.03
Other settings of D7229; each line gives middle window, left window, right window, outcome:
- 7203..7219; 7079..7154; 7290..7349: -0.71 A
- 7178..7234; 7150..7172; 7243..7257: -1.60 A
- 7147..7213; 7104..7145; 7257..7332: -2.59 A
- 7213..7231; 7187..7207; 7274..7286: -1.01 A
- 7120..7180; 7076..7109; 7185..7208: 1.12 A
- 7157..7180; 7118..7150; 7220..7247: -0.81 A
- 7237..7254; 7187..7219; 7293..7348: 0.51 A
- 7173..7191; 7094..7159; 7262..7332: -1.08 A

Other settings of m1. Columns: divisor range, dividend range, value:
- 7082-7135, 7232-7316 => 0.92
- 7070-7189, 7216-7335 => 0.94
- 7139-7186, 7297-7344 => 0.98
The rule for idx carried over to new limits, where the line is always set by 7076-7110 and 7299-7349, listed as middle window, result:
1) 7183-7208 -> -0.6 A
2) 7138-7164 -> 0.6 A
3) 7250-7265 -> 0.0 A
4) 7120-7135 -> 0.1 A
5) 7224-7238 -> 0.2 A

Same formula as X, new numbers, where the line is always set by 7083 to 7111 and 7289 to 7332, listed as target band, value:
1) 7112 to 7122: 0.10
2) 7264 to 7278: 0.58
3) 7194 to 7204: -0.40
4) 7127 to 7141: 0.06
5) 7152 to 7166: 0.05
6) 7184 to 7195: -0.41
